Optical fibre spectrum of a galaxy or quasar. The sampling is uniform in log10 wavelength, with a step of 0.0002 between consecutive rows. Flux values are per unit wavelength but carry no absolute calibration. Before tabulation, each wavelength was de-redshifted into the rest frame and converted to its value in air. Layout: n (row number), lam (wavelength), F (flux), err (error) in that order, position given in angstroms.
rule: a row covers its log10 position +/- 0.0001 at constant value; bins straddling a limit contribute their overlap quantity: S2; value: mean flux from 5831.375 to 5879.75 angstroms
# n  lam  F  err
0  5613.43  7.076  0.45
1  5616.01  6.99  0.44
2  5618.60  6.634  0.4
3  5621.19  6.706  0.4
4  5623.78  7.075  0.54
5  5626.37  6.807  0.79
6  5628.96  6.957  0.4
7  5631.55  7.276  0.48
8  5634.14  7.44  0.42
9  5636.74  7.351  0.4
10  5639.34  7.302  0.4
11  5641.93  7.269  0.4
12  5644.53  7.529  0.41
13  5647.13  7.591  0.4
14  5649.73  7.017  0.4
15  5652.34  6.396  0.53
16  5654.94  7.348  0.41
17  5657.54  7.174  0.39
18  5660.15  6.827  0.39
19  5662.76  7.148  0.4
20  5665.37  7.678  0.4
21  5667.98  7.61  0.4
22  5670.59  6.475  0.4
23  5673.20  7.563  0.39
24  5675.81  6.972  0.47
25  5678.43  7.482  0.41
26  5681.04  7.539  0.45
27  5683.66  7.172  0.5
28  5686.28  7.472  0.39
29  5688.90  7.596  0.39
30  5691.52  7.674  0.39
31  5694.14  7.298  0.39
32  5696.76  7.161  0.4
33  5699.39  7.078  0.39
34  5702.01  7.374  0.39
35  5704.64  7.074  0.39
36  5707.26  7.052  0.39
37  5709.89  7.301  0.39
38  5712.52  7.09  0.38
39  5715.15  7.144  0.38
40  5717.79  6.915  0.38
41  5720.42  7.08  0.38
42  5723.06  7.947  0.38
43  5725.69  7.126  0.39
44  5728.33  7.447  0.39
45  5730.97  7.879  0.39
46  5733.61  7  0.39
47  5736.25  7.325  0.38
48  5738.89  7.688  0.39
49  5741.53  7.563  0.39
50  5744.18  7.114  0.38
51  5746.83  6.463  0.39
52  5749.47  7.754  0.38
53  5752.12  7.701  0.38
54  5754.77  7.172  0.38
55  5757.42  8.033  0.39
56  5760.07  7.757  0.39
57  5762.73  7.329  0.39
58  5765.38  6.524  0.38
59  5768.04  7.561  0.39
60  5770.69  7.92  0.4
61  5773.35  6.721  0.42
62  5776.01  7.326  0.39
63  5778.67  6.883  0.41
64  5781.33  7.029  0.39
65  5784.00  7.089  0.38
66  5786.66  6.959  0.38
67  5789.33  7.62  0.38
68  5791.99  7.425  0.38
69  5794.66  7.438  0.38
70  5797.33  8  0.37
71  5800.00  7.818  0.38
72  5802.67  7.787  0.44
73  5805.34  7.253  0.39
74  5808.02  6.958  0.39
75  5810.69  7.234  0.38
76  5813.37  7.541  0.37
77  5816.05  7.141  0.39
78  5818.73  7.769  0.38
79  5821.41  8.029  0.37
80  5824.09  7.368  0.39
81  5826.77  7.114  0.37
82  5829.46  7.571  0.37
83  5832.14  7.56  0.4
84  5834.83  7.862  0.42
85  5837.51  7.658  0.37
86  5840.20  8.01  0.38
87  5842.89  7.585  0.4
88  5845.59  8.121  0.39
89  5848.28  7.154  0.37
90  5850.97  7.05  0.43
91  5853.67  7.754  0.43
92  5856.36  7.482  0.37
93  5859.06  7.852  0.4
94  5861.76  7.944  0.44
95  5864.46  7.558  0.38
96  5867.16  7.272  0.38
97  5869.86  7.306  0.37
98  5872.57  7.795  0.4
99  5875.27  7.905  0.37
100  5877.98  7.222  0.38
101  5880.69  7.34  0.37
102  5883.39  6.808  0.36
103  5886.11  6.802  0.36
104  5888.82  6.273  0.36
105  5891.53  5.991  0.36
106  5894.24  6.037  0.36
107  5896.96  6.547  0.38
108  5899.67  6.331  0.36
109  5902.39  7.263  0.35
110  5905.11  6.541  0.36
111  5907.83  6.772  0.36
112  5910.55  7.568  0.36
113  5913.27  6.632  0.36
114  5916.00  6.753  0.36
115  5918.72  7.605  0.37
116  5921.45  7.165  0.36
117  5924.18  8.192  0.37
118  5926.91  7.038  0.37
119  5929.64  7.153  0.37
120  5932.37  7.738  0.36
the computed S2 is 7.61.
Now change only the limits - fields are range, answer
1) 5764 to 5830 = 7.36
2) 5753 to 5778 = 7.36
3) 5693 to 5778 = 7.31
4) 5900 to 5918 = 6.91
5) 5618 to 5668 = 7.15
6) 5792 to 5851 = 7.55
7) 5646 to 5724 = 7.24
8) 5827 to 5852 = 7.6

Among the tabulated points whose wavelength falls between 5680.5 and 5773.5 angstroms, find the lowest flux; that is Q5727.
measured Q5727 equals 6.463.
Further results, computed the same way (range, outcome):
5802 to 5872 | 6.958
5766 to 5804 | 6.721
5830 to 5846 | 7.56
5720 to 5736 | 7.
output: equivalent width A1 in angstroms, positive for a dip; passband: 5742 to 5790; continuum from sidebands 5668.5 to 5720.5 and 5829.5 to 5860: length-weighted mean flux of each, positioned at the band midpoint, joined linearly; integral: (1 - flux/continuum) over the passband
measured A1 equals 1.0 angstroms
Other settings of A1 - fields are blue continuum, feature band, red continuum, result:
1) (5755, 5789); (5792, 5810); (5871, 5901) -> -0.92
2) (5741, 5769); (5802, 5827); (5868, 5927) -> -0.77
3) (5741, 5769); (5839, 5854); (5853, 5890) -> -0.46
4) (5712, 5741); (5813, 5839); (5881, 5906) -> -2.64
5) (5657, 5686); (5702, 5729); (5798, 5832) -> 0.37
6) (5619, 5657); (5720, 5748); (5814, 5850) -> 0.09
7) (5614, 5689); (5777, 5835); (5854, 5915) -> -2.59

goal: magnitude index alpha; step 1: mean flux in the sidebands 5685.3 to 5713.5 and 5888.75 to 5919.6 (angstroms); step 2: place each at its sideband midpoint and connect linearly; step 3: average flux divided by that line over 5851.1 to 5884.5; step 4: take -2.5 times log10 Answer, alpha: -0.11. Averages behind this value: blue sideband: 7.29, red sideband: 6.7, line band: 7.51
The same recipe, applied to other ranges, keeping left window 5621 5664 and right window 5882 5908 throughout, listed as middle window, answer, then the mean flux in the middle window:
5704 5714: -0.02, 7.14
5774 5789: -0.04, 7.08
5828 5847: -0.16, 7.76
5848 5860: -0.13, 7.47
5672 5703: -0.05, 7.36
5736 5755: -0.07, 7.36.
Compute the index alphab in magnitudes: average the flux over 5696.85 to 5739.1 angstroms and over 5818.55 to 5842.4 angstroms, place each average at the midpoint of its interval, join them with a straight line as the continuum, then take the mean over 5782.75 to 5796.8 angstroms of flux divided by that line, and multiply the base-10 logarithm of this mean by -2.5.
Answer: 0.02 mag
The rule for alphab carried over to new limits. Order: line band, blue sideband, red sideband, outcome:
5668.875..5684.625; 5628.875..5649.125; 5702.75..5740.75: 0.02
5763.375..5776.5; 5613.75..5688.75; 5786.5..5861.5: 0.03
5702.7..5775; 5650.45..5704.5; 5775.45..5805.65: 0.00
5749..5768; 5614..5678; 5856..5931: -0.05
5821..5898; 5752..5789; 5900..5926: -0.02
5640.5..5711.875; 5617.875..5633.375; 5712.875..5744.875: -0.02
